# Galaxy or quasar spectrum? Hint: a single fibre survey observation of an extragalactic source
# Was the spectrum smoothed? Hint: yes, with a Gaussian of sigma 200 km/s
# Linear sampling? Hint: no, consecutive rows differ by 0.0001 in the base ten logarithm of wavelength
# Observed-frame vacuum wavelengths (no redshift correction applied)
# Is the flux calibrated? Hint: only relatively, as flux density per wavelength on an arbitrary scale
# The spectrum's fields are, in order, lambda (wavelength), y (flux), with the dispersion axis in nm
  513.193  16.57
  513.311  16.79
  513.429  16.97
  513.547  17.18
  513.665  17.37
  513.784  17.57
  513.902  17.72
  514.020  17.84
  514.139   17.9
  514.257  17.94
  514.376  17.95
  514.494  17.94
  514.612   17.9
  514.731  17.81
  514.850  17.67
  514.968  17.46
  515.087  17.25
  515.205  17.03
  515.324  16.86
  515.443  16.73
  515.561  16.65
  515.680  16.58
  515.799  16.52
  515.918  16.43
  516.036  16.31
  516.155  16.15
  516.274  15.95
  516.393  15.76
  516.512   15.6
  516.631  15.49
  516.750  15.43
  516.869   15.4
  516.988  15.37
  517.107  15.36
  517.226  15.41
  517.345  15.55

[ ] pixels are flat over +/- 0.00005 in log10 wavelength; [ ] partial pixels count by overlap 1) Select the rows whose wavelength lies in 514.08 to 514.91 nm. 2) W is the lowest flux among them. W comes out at 17.67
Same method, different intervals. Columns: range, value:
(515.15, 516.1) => 16.31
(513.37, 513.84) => 16.97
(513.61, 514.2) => 17.37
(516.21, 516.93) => 15.4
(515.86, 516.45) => 15.76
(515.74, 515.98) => 16.43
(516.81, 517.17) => 15.36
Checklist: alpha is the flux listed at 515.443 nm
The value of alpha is 16.73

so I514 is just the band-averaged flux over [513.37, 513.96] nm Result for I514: 17.4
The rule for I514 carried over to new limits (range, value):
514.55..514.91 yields 17.8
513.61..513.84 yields 17.4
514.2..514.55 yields 17.9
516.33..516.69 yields 15.6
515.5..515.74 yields 16.6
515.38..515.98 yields 16.6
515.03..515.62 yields 16.9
